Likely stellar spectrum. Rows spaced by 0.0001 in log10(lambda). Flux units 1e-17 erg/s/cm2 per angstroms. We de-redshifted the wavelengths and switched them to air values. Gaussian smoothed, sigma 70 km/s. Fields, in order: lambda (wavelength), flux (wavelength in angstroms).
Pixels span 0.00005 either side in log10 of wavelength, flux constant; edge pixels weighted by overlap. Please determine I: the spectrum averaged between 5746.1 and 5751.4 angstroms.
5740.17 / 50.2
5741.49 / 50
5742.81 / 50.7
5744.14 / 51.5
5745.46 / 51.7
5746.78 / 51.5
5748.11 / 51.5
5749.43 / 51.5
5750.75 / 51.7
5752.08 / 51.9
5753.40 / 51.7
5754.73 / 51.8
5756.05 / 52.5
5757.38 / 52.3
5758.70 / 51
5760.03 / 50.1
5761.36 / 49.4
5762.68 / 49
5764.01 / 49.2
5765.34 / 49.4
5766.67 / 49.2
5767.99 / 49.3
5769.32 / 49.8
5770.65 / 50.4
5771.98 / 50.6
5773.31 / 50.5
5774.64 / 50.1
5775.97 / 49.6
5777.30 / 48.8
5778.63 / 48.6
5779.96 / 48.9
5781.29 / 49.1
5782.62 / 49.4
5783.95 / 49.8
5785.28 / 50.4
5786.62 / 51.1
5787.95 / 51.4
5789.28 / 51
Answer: 51.6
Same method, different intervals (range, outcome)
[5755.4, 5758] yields 52.3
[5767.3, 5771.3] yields 49.9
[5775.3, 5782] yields 49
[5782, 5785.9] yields 49.9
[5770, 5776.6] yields 50.2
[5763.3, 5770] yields 49.4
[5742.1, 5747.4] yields 51.3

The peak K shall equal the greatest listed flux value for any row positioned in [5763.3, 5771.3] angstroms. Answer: 50.4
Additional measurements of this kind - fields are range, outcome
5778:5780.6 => 48.9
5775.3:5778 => 49.6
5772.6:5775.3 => 50.5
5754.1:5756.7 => 52.5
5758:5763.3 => 51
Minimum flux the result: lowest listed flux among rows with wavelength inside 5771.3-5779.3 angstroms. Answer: 48.6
